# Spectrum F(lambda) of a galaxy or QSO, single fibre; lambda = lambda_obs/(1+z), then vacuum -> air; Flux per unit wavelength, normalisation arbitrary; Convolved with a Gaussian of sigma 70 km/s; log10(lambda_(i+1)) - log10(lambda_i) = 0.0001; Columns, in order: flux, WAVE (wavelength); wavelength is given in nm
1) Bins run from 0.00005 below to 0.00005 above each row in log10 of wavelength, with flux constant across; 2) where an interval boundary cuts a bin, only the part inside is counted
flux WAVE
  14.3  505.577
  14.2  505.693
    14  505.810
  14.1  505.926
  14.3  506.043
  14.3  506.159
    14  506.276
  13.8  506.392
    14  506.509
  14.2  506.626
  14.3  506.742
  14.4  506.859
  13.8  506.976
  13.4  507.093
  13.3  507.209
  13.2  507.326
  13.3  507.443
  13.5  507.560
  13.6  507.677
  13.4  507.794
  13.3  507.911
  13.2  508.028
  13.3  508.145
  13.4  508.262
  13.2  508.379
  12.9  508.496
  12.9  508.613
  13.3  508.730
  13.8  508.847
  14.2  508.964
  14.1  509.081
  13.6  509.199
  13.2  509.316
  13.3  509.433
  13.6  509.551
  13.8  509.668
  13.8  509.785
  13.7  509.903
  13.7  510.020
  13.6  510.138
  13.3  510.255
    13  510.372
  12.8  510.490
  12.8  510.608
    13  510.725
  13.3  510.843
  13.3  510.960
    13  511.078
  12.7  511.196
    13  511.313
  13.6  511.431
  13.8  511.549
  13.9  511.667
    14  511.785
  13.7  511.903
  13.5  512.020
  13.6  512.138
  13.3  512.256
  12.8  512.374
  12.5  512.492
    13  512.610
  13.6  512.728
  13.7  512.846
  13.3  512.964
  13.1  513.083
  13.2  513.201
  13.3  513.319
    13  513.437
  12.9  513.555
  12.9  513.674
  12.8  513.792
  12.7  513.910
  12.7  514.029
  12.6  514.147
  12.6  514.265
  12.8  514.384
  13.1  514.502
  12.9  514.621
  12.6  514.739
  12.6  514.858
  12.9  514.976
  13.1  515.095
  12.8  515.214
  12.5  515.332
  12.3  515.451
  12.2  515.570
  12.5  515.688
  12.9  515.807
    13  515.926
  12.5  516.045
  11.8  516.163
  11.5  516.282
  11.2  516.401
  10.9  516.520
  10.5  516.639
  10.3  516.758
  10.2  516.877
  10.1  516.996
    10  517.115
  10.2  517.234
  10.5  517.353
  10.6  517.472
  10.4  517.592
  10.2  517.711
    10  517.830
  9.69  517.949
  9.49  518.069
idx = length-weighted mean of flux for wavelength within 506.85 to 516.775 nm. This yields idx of 13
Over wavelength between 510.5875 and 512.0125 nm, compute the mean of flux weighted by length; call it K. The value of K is 13.4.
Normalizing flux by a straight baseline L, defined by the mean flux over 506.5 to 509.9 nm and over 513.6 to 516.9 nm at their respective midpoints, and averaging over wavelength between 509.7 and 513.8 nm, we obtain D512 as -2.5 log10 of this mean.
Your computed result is -0.03 mag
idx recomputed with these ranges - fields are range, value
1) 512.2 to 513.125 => 13.2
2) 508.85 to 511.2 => 13.4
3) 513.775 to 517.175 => 12.1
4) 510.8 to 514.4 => 13.2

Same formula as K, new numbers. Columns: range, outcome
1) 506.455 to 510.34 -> 13.6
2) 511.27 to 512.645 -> 13.4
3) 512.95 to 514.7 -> 12.9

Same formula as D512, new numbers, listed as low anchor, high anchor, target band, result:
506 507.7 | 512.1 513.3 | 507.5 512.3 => 0.01 mag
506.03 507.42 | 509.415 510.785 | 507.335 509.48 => 0.02 mag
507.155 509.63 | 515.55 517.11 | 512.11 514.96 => -0.07 mag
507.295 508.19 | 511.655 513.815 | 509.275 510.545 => -0.01 mag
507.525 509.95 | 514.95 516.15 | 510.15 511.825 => 0.00 mag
